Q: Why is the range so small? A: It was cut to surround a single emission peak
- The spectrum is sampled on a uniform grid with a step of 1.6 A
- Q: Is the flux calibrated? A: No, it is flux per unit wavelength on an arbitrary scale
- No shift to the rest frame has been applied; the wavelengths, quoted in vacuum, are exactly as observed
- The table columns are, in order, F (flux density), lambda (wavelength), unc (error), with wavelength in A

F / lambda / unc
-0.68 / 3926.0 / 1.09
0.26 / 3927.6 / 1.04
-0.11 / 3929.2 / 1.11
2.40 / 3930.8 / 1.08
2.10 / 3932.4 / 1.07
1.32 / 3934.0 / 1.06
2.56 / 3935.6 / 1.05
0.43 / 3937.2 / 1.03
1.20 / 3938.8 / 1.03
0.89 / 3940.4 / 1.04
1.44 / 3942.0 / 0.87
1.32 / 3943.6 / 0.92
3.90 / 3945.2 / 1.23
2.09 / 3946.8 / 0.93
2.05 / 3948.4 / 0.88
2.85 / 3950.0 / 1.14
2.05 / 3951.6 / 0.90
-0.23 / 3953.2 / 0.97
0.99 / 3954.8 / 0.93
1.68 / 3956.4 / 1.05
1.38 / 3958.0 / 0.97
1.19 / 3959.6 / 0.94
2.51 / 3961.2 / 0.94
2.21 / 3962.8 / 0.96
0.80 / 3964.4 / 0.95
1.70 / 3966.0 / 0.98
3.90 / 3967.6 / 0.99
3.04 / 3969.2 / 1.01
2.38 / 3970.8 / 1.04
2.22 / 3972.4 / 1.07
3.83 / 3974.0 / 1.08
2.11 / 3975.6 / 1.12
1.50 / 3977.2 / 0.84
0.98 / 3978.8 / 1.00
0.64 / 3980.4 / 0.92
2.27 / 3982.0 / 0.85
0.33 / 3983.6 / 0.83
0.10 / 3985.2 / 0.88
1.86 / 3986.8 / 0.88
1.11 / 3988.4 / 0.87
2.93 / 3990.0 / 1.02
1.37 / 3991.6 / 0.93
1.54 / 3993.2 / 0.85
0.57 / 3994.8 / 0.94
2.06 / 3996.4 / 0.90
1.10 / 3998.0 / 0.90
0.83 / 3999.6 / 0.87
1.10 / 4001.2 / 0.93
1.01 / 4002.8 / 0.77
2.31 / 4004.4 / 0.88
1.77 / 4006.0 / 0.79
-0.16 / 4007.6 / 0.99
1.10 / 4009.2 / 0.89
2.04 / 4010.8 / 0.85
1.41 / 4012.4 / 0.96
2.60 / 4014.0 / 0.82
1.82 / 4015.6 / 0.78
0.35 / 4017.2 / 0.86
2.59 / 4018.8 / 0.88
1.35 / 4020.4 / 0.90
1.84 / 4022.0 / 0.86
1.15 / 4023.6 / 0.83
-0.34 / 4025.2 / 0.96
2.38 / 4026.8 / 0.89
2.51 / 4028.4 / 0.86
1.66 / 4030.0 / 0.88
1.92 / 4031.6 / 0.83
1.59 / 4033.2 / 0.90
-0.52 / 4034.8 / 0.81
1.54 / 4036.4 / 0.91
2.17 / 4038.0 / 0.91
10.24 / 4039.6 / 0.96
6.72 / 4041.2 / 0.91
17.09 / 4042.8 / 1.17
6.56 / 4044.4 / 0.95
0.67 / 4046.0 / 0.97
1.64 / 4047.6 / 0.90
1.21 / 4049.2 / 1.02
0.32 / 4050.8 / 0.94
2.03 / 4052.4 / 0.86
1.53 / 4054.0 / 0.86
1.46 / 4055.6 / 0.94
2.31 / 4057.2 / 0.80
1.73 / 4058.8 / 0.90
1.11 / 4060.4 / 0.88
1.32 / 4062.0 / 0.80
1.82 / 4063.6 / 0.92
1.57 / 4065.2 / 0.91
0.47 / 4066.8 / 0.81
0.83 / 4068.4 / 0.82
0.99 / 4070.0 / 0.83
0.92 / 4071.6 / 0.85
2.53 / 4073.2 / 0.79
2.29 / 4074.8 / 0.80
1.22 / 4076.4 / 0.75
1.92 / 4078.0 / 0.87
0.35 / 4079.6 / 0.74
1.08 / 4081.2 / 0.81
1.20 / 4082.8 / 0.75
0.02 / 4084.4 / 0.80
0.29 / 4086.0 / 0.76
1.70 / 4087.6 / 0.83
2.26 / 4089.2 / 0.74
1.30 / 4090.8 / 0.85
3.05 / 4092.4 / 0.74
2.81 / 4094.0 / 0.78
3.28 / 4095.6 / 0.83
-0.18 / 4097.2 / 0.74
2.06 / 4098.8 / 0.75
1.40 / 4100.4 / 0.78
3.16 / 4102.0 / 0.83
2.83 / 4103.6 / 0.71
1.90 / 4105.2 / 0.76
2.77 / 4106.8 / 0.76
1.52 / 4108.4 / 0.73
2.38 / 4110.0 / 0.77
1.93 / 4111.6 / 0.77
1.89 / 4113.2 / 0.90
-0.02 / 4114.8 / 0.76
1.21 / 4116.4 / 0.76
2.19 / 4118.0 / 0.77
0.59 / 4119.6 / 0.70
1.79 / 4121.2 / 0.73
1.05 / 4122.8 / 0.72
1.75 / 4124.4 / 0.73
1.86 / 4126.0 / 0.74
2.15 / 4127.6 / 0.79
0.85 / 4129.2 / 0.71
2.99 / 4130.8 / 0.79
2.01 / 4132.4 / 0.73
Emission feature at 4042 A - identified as [O II]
